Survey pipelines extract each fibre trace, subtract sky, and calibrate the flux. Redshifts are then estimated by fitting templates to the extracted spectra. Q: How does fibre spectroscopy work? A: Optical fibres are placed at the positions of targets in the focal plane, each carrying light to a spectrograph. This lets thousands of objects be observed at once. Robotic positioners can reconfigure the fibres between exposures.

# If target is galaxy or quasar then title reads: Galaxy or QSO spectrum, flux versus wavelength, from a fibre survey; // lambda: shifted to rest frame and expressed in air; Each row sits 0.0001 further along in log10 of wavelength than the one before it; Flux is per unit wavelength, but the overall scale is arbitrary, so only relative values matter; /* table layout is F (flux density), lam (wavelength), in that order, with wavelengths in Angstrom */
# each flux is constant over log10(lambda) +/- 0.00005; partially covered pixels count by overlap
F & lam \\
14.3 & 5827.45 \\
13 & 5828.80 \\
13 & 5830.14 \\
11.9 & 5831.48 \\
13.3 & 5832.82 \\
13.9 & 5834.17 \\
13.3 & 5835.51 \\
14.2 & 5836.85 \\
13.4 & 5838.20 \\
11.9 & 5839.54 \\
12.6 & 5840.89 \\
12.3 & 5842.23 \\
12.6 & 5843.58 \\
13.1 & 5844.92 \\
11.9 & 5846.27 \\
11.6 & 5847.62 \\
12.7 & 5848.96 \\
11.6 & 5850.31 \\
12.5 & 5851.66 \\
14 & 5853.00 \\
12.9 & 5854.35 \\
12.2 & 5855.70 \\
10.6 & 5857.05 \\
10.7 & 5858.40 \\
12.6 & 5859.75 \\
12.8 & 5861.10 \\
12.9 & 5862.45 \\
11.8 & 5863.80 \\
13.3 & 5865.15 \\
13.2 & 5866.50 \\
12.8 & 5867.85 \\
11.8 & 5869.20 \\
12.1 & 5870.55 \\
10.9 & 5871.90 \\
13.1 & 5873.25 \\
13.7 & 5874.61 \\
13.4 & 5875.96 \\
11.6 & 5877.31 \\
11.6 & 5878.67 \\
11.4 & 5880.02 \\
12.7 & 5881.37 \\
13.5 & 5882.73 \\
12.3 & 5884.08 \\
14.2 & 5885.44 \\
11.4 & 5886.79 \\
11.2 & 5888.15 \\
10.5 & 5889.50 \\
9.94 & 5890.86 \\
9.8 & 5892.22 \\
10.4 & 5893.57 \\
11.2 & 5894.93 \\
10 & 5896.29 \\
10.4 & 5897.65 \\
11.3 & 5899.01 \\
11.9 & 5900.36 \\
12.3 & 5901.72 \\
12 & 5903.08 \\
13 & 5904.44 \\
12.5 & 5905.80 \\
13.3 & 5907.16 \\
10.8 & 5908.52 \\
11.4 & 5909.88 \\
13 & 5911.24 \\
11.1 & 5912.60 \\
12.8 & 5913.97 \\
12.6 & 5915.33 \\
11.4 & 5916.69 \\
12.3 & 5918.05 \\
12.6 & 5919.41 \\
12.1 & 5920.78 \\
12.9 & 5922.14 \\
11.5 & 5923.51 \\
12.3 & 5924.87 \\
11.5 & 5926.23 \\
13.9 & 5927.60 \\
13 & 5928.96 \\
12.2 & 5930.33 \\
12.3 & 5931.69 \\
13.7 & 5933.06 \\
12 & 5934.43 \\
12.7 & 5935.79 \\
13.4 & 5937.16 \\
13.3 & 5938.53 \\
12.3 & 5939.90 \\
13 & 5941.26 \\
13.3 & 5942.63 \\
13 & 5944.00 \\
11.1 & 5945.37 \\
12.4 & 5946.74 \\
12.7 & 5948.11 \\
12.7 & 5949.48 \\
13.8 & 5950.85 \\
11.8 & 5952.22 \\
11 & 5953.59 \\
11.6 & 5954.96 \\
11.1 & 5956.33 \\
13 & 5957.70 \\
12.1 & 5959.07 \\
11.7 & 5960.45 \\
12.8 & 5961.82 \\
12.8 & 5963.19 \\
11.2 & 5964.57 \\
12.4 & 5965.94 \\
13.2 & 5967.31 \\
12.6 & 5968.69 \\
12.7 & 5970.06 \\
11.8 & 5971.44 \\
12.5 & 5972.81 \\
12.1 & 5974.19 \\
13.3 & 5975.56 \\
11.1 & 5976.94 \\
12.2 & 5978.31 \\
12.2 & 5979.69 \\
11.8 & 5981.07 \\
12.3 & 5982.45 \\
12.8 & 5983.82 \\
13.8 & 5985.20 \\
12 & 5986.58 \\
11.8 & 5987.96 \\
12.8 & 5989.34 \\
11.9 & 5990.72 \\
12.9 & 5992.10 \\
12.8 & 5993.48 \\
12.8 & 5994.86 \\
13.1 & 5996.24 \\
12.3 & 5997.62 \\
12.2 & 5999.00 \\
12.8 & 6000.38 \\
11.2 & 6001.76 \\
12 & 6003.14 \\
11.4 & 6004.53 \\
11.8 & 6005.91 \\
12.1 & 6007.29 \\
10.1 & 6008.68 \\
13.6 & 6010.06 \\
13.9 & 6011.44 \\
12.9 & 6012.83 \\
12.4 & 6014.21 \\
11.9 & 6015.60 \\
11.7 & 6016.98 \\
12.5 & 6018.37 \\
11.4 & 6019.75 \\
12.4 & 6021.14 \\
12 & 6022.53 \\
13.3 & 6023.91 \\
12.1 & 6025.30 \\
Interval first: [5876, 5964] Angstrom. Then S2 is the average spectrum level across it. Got 12.1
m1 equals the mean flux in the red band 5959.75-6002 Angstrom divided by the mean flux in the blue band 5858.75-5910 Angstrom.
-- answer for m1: 1.04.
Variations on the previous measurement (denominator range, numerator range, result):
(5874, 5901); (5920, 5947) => 1.08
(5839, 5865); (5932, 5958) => 1.02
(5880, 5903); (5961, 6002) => 1.08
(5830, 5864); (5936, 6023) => 0.98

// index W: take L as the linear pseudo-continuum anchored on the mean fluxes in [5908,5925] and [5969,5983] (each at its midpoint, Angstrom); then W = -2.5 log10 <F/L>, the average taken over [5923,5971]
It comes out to -0.03 mag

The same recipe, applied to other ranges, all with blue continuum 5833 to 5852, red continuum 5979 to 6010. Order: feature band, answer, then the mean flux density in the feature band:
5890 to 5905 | 0.133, 11.1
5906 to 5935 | 0.013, 12.3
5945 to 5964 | 0.015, 12.2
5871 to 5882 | 0.026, 12.3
